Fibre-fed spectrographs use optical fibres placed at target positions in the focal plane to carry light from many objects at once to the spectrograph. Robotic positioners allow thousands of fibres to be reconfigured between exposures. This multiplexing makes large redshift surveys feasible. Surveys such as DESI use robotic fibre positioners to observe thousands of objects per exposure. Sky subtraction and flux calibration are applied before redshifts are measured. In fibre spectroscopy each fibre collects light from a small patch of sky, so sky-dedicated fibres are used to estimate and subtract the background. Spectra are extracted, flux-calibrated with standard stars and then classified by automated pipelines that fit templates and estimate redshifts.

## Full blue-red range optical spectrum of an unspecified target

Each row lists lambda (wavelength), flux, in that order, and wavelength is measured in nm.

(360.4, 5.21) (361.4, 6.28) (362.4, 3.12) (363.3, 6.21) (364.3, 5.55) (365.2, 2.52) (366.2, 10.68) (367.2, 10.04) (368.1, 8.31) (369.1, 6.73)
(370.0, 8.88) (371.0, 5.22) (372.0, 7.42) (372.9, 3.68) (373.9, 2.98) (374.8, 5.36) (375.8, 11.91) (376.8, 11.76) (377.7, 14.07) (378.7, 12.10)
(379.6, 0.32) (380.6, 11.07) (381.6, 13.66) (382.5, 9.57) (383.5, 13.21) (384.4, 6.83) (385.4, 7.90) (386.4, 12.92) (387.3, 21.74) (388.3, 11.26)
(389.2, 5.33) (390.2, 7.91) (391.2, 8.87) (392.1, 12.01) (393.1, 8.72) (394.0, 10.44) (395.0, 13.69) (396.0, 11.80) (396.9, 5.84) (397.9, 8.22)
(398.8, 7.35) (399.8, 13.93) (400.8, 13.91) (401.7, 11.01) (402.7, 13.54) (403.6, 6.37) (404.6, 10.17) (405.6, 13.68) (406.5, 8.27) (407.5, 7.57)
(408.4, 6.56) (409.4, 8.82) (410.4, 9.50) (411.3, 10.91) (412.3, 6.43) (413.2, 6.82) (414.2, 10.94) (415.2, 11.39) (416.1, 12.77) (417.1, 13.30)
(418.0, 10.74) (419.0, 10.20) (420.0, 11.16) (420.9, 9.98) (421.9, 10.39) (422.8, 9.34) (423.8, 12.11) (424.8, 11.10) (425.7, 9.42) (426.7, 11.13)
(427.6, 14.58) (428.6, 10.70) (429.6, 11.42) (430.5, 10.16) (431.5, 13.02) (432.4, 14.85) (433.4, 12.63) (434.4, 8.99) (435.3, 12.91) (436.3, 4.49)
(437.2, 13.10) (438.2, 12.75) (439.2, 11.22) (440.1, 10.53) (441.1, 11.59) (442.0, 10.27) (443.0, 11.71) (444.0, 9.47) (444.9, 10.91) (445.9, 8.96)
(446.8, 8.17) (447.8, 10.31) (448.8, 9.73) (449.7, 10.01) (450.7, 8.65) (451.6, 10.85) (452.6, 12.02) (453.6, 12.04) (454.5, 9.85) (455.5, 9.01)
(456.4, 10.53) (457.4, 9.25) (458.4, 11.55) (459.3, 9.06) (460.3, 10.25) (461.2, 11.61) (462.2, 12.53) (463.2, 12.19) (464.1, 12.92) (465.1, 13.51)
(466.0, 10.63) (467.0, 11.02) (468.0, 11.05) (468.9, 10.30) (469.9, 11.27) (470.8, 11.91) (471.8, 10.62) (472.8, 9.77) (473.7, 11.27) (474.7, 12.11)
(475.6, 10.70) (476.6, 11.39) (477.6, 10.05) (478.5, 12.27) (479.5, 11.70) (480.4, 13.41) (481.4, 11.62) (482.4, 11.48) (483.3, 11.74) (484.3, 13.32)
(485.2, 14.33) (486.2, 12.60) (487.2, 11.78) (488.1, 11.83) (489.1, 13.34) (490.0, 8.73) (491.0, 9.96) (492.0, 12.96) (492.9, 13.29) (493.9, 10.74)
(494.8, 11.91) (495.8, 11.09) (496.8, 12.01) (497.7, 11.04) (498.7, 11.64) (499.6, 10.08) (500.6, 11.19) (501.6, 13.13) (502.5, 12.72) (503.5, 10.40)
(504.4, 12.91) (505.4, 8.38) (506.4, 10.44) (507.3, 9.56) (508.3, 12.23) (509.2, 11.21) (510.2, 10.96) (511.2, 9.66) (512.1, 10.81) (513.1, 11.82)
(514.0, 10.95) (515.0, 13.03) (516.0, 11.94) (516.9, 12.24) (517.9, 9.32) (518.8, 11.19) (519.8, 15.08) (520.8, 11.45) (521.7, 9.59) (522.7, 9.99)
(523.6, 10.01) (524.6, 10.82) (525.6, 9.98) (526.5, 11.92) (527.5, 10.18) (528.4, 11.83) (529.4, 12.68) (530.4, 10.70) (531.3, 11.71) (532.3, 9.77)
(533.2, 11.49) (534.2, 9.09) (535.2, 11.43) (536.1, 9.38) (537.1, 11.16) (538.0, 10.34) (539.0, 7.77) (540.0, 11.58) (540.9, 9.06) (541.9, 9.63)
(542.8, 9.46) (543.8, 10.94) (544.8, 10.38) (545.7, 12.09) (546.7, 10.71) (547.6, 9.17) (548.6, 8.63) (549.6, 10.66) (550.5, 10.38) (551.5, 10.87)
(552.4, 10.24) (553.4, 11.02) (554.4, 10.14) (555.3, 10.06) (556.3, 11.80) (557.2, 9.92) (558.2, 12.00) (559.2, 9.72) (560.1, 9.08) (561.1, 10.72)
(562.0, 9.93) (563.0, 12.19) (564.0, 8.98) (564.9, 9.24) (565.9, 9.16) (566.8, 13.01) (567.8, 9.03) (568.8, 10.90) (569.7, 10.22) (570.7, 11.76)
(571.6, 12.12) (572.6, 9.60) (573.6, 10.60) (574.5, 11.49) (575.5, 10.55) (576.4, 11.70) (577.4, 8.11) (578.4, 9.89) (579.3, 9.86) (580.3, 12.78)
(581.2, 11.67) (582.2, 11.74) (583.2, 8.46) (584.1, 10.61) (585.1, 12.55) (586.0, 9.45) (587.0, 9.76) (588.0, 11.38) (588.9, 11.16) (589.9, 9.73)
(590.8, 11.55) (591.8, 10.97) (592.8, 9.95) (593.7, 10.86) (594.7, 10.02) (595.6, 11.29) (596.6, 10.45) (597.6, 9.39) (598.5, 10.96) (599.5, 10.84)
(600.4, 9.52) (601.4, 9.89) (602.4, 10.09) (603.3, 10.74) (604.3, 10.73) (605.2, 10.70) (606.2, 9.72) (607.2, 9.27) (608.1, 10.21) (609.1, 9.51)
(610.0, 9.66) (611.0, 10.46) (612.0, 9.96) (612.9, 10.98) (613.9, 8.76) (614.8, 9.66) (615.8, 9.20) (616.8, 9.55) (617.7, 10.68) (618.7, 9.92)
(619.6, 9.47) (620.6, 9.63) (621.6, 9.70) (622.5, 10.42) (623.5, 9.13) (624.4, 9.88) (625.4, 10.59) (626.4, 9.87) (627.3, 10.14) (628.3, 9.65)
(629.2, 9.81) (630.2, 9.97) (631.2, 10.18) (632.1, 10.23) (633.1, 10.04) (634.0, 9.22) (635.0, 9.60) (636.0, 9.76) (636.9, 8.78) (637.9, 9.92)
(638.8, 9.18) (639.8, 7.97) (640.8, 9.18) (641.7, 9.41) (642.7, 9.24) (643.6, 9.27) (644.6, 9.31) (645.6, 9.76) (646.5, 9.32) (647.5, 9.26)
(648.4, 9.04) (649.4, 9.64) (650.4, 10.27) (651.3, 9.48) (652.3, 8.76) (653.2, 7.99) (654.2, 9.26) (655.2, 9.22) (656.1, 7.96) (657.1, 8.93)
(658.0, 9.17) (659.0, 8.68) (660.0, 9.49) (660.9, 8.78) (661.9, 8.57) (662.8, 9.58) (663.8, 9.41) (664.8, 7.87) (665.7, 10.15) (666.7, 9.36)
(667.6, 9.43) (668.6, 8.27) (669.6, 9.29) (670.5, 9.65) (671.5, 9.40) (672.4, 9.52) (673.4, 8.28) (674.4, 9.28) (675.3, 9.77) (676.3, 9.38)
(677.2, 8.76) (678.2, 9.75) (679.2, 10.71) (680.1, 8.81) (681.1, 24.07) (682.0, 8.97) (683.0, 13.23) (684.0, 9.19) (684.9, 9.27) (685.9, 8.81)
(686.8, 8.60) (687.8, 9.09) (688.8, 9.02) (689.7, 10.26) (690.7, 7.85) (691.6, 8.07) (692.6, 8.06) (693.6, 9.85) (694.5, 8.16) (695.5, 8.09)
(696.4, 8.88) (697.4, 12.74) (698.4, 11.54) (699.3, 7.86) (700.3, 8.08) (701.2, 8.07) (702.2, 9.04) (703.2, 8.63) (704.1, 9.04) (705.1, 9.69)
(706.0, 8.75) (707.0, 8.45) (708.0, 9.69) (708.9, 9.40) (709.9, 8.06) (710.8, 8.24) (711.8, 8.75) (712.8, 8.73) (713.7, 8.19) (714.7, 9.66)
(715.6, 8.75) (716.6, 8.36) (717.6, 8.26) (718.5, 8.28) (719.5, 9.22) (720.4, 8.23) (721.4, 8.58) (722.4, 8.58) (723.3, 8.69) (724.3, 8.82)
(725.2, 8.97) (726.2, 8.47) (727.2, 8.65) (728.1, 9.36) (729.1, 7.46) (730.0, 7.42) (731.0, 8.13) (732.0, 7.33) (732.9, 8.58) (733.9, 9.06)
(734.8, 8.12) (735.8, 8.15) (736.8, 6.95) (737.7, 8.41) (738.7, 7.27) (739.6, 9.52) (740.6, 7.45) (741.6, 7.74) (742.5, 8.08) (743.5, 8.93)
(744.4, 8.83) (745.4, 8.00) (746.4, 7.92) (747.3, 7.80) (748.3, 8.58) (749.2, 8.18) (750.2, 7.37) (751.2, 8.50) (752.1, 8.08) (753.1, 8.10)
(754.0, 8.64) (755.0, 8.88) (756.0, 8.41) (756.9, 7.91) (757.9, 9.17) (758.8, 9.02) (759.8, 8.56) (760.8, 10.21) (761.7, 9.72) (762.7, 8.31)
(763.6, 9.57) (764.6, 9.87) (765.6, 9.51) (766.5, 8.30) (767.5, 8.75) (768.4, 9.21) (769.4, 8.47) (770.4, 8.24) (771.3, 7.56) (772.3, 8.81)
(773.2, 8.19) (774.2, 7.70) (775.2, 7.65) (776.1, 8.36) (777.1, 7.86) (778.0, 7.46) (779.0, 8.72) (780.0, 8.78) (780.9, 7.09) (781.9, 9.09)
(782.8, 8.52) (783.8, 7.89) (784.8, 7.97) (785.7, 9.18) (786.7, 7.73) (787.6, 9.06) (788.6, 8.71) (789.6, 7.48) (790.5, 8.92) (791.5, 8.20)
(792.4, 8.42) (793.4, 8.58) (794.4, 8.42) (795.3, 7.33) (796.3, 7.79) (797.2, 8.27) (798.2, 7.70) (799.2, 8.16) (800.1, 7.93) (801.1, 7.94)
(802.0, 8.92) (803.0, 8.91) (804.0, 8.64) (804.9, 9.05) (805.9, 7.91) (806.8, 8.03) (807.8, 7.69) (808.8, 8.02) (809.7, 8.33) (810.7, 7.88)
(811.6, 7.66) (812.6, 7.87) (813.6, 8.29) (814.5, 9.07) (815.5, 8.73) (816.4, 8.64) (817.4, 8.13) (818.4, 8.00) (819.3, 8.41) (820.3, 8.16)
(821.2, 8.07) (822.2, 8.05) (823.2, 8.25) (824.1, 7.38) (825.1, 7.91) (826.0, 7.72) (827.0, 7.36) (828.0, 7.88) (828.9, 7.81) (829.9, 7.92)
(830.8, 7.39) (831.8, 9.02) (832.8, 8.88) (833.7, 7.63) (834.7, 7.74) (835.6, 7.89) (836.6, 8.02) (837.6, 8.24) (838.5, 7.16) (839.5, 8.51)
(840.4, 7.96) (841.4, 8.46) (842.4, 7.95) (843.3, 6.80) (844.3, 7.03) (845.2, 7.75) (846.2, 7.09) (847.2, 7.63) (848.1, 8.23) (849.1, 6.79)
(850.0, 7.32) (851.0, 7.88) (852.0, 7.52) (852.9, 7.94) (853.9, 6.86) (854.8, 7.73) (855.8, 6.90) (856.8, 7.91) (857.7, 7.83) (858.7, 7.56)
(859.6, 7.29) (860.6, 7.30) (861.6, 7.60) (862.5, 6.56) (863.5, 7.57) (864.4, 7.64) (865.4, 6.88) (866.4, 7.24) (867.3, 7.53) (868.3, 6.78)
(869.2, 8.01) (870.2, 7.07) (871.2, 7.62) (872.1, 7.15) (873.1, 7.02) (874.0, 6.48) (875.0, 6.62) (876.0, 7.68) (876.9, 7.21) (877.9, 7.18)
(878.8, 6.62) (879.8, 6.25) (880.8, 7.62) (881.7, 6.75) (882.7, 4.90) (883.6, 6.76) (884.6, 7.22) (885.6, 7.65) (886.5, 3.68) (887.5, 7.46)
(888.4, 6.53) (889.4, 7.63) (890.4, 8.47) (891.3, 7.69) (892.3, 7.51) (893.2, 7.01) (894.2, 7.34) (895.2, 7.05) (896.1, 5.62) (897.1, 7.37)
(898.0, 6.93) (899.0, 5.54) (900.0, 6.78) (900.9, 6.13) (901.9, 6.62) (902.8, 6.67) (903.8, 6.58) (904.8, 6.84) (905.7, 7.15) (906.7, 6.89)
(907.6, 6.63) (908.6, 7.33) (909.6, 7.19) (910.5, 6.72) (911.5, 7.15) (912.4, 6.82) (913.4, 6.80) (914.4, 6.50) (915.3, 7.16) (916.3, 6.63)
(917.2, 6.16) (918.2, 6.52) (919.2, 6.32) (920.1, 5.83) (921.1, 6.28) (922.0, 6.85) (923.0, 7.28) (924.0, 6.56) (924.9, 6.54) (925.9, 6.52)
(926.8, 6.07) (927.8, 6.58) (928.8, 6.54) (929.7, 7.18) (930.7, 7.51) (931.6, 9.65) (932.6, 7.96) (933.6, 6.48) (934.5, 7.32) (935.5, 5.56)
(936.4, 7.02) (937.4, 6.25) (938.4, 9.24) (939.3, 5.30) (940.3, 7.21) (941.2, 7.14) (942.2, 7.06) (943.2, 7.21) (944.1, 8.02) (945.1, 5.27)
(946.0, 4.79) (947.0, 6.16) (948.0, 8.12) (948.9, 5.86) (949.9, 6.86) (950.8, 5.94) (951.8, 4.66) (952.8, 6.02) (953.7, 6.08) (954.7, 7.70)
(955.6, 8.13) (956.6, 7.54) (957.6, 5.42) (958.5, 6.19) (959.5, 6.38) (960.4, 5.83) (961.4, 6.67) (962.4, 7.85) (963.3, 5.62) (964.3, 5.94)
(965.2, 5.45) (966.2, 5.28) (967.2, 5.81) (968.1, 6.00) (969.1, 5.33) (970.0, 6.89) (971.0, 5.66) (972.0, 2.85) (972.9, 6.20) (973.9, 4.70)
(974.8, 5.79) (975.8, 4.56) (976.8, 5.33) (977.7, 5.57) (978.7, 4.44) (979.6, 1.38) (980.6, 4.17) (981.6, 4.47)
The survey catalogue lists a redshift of 0.038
